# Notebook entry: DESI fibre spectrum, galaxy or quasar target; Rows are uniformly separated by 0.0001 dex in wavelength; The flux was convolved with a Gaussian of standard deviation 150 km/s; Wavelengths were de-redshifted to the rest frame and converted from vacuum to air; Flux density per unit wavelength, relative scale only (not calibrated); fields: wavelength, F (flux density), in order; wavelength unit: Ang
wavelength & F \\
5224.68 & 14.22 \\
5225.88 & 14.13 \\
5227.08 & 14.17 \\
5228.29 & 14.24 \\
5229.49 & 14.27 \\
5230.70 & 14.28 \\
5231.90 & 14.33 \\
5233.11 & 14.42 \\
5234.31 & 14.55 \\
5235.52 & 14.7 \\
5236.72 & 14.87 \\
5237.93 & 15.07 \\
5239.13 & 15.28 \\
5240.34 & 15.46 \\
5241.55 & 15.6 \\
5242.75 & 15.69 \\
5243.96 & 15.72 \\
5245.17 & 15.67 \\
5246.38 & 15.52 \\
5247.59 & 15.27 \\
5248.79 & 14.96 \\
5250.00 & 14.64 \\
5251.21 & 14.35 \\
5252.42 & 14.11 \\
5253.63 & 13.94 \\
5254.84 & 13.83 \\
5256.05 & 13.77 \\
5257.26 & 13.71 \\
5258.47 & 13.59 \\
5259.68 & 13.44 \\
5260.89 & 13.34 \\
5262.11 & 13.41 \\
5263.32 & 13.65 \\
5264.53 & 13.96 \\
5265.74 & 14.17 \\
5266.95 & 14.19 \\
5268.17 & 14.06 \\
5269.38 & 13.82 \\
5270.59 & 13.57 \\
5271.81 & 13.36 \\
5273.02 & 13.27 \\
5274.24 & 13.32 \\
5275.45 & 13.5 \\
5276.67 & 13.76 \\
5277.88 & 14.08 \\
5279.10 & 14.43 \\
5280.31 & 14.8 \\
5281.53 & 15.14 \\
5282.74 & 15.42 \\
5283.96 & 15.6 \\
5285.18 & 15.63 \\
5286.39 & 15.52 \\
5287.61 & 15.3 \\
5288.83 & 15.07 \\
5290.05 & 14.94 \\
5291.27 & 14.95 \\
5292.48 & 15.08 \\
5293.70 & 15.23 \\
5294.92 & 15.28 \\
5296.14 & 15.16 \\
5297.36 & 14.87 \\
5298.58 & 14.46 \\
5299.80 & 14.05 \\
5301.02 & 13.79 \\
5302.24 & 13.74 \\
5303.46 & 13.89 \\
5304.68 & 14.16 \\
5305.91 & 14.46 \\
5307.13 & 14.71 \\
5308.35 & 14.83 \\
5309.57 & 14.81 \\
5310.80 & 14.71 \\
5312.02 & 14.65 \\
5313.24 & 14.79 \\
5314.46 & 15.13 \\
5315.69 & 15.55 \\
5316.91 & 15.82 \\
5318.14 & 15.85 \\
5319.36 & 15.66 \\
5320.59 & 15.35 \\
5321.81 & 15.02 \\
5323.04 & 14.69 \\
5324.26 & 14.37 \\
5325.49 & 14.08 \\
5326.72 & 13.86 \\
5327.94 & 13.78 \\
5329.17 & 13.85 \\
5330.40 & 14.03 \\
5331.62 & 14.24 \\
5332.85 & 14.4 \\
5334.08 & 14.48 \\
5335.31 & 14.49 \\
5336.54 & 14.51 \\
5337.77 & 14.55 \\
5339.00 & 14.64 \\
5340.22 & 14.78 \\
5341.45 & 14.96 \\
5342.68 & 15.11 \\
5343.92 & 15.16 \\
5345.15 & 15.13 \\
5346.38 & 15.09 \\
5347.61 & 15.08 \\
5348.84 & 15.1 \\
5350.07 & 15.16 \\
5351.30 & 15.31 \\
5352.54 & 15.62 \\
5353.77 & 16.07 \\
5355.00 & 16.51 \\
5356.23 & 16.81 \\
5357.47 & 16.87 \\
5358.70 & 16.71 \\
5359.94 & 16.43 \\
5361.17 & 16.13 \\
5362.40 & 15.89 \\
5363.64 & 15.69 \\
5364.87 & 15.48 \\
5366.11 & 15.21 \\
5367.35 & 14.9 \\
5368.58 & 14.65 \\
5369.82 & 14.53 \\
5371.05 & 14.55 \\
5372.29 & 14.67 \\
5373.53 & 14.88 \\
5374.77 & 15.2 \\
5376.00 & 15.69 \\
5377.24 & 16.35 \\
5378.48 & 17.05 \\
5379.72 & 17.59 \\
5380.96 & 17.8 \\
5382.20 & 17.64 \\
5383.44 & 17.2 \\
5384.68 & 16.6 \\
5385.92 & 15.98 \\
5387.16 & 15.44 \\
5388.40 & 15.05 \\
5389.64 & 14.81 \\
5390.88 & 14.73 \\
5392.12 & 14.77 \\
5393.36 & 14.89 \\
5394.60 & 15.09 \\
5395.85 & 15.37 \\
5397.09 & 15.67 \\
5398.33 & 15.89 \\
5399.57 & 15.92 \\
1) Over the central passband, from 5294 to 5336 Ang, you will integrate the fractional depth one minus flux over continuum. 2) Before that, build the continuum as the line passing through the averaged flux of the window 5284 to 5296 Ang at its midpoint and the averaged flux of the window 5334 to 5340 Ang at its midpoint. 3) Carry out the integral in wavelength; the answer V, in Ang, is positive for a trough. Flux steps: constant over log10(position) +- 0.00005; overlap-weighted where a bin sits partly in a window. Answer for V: 0.7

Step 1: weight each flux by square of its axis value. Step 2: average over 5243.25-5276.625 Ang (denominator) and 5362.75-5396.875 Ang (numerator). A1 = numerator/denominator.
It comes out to 1.2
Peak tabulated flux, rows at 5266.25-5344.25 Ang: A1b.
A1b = 15.85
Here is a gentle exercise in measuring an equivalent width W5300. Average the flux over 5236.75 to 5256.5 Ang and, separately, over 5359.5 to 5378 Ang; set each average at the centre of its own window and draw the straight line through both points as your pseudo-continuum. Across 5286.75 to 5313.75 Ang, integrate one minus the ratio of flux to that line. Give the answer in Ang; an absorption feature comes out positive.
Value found 0.8 Ang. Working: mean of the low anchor 14.9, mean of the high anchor 15.4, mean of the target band 14.7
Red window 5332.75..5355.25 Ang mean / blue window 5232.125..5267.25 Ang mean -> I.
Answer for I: 1.04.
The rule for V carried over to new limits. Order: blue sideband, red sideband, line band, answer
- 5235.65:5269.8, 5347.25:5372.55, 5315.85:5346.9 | 1.2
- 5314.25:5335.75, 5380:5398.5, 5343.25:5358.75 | -0.6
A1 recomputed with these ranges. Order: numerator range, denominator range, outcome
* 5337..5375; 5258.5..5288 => 1.12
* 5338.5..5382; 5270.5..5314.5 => 1.10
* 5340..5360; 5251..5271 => 1.17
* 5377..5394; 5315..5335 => 1.12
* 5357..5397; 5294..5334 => 1.10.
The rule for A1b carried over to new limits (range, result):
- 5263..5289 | 15.63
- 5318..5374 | 16.87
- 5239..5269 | 15.72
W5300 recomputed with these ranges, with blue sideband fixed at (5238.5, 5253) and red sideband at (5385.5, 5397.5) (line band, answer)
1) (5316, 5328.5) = 0.3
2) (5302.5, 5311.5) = 0.4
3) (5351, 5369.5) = -0.9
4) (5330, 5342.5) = 0.5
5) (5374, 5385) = -1.2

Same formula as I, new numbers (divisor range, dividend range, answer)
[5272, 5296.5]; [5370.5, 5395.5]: 1.07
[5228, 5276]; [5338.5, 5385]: 1.10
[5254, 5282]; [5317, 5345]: 1.06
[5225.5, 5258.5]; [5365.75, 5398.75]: 1.07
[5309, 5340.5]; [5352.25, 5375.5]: 1.06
